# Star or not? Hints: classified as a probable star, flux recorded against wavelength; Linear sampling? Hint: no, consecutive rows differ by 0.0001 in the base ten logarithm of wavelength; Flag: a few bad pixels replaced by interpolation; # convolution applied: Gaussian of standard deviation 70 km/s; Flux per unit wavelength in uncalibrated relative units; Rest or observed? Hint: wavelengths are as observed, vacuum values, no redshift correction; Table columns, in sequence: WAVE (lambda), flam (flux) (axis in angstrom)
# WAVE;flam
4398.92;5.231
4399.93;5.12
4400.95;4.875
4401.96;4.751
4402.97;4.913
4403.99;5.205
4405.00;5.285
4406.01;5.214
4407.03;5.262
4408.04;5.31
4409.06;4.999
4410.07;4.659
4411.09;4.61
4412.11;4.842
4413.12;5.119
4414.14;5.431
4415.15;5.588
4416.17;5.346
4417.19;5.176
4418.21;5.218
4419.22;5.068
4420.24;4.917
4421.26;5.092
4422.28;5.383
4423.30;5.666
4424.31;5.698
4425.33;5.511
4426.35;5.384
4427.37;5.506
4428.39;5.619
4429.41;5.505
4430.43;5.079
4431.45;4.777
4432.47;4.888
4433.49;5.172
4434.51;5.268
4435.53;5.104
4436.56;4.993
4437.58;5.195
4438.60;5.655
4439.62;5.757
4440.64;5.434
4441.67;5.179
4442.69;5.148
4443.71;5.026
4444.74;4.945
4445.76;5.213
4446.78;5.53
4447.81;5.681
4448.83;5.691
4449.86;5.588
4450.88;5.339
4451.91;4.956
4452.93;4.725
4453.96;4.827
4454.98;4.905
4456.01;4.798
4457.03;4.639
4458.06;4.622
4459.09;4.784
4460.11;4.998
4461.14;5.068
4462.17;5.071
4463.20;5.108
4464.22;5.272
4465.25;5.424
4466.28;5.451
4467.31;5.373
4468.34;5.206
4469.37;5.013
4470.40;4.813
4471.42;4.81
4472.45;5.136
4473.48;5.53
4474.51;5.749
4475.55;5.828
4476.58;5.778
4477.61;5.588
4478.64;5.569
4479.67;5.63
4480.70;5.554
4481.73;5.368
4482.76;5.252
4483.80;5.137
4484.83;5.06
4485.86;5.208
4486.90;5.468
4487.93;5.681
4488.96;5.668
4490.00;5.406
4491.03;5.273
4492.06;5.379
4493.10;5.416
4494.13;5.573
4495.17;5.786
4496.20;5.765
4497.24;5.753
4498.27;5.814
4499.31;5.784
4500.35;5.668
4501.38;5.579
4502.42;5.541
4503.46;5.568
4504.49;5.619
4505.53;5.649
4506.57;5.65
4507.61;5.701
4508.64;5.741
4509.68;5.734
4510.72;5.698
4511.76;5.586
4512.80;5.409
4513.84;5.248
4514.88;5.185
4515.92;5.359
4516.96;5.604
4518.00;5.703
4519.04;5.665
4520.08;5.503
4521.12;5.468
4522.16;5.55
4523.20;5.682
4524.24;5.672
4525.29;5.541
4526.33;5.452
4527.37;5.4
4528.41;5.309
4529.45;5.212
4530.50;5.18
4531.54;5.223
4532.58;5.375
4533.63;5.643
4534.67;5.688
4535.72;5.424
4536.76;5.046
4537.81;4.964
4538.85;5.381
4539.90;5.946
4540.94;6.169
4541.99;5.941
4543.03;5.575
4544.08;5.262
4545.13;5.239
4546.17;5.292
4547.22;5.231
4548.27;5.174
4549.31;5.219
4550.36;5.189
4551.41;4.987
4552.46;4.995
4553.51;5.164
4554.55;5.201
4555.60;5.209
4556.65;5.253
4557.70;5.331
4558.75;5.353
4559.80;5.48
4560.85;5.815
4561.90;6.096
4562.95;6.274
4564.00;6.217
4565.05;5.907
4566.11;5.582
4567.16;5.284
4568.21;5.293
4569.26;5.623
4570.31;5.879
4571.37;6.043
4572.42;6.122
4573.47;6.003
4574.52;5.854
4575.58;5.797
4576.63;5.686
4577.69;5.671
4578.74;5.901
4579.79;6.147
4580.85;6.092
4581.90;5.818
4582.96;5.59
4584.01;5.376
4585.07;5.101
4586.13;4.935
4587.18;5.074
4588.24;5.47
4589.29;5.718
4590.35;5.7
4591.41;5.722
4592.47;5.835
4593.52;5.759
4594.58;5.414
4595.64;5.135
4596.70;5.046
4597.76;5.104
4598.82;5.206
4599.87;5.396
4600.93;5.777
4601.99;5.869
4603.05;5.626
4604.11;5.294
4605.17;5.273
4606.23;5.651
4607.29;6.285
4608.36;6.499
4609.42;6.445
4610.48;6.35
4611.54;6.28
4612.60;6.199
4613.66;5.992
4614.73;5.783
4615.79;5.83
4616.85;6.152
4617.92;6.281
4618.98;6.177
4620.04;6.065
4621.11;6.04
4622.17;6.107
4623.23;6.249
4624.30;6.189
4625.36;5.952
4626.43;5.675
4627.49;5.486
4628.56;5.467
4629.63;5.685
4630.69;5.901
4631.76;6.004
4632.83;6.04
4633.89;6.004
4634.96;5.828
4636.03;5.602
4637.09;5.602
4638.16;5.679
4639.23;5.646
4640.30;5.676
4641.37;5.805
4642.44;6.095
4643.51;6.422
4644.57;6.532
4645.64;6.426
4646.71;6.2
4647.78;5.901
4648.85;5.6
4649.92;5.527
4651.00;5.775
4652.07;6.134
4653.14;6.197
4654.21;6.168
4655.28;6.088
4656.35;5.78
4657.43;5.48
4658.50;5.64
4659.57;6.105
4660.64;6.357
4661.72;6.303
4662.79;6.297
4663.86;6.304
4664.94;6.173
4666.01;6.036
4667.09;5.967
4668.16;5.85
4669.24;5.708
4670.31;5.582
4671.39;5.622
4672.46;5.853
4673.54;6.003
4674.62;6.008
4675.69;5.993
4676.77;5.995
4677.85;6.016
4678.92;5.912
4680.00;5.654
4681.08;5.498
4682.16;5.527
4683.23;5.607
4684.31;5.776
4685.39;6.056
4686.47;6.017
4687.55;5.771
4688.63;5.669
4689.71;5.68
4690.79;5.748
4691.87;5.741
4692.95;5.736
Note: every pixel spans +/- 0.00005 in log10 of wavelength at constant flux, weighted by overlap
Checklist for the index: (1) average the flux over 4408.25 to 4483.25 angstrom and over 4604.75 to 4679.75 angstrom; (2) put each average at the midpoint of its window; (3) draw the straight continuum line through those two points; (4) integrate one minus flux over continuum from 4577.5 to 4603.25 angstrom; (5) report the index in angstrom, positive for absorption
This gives 1.1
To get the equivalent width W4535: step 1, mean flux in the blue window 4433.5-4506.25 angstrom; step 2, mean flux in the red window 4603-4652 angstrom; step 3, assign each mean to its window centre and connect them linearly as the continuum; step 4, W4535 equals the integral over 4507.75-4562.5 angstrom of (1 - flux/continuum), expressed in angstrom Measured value 1.4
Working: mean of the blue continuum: 5.33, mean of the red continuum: 5.95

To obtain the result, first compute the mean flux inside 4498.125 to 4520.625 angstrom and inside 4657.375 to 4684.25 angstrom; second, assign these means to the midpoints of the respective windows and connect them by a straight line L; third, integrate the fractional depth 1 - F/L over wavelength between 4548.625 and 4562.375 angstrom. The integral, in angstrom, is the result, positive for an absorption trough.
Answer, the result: 0.9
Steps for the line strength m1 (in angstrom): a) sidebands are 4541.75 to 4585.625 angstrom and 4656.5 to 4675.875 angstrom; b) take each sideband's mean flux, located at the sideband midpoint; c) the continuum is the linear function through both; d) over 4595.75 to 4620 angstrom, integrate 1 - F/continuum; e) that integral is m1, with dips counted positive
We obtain -0.4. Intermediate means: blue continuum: 5.58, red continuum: 5.96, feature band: 5.84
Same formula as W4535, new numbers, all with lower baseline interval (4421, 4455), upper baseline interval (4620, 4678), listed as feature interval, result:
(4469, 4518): -0.38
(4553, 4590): 0.39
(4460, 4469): 0.24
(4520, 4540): 0.54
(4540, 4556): 0.81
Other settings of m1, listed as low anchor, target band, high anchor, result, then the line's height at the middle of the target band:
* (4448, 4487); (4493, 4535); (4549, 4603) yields -1.5 angstrom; 5.37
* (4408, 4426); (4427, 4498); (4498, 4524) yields 1.3 angstrom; 5.39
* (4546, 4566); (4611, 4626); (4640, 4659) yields -0.8 angstrom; 5.8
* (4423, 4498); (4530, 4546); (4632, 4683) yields 0.2 angstrom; 5.55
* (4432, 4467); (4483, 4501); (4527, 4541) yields -0.8 angstrom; 5.28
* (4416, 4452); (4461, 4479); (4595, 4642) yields 0.3 angstrom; 5.4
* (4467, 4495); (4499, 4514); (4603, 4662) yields -0.4 angstrom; 5.49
